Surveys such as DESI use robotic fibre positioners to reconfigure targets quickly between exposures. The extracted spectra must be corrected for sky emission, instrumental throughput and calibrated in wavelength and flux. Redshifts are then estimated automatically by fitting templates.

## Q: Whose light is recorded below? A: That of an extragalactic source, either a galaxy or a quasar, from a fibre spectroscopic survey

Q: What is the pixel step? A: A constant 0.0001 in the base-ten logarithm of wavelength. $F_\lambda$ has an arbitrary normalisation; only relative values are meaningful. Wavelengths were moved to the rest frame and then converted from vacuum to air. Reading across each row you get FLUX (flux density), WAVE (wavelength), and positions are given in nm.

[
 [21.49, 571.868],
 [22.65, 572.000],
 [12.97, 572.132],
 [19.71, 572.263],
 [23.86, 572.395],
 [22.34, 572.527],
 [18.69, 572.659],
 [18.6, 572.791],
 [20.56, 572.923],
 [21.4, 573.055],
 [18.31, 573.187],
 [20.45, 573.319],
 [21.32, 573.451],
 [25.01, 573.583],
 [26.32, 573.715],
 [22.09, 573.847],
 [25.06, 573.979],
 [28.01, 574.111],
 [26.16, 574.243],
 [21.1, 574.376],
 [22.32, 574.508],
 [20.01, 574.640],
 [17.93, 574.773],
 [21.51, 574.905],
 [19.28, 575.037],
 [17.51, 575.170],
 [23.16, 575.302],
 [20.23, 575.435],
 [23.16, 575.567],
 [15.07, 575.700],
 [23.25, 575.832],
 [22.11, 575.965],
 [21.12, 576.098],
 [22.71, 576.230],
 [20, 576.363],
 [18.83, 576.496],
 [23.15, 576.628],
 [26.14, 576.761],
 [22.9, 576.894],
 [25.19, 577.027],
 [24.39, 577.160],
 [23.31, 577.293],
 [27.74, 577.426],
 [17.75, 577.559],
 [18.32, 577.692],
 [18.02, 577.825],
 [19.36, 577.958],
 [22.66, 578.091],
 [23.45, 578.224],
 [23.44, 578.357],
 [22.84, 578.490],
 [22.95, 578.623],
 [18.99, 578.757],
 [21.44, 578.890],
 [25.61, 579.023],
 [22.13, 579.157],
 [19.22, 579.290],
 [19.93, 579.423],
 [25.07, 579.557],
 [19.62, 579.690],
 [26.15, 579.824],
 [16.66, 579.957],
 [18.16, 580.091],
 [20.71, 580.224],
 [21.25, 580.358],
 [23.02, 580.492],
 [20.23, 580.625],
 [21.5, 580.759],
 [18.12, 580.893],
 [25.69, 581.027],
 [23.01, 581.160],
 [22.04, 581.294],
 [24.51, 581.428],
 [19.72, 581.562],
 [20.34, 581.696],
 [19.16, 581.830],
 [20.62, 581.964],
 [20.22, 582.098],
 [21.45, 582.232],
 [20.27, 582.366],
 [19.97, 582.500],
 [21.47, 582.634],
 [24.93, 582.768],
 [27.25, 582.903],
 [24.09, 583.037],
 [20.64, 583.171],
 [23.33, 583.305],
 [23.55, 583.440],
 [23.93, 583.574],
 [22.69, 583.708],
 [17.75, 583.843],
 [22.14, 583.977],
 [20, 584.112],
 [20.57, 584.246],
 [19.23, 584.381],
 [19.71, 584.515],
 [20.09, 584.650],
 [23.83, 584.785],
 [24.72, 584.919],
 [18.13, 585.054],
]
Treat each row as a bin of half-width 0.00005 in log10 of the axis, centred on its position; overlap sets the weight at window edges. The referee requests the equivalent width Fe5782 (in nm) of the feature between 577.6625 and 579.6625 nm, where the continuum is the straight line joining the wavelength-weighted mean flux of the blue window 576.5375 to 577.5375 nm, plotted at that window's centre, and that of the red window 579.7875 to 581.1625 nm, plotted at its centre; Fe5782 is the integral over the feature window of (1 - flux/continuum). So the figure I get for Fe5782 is 0.10 nm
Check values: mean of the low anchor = 24.2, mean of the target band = 21.6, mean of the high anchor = 21.1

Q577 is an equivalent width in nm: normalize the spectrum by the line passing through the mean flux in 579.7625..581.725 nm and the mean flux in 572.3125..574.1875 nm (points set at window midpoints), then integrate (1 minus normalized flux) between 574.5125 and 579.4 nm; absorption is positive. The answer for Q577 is 0.07 nm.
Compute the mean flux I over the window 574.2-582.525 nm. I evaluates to 21.5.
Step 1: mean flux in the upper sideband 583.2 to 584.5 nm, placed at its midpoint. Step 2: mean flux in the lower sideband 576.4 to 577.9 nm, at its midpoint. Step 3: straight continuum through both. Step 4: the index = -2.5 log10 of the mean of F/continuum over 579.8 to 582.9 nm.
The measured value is 0.019 mag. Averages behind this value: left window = 22.3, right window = 21.4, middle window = 21.3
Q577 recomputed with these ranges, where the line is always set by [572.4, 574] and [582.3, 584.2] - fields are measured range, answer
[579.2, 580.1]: 0.05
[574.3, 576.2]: 0.10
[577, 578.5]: -0.01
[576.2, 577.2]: -0.05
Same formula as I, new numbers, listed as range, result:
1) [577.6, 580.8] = 21.3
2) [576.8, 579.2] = 22.3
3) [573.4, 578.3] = 22.1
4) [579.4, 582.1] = 21.3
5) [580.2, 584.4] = 21.7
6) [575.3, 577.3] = 22.1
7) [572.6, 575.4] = 21.6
